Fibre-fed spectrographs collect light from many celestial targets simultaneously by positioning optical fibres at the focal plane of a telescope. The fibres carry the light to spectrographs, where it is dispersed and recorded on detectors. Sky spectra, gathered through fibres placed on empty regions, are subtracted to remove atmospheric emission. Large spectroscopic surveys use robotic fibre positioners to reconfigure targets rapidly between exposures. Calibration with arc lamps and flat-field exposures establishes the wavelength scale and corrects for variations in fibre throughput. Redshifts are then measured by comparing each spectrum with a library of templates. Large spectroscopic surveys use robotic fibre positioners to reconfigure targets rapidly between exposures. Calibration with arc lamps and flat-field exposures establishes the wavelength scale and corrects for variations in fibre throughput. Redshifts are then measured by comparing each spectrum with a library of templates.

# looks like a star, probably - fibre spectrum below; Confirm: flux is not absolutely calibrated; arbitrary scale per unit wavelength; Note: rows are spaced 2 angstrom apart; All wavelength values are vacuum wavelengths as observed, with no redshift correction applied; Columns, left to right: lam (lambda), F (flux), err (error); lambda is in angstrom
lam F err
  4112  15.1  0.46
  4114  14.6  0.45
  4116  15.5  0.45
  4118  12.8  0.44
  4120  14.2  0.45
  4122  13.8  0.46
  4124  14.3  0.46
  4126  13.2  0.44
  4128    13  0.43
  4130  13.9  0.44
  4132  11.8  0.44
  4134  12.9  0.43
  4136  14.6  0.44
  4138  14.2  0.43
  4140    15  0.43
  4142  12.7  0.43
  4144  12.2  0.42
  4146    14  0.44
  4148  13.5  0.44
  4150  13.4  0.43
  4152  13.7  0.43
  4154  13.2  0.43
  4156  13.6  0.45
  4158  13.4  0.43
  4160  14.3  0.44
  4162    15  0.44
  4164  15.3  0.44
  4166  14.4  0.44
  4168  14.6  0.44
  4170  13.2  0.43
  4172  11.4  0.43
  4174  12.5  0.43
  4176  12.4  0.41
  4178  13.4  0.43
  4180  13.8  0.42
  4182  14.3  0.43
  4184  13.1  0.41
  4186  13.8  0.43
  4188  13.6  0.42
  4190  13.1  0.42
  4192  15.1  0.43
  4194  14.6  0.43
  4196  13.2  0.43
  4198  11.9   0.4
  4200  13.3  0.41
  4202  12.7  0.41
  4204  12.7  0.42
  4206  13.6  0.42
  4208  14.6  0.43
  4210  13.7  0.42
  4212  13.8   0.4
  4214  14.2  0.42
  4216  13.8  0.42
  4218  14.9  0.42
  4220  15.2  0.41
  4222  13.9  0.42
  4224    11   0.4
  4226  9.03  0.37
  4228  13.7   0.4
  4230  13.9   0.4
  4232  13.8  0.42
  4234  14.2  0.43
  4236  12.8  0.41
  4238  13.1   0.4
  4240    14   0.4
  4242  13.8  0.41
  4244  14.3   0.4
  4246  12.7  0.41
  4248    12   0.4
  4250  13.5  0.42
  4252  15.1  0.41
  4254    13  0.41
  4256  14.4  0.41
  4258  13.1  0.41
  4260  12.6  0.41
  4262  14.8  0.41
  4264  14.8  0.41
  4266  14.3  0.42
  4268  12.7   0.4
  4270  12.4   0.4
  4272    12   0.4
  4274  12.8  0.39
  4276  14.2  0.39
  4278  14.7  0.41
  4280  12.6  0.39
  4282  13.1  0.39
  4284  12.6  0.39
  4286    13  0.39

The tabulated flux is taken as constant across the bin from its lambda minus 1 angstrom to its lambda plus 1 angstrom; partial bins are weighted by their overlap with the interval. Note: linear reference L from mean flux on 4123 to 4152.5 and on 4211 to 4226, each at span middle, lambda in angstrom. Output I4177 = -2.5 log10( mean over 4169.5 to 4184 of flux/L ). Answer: 0.041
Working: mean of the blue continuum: 13.5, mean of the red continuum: 13.5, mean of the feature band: 13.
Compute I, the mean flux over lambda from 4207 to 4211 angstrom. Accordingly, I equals 14.1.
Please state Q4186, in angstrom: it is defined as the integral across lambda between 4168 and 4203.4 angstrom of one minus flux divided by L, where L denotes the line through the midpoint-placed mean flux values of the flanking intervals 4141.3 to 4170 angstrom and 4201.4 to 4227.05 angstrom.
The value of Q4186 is 0.69 angstrom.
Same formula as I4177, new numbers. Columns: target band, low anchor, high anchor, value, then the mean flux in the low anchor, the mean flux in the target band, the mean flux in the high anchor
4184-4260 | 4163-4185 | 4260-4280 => 0.003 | 13.5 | 13.5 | 13.5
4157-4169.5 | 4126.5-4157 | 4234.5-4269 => -0.076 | 13.4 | 14.4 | 13.6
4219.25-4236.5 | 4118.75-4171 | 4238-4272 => 0.045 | 13.7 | 13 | 13.5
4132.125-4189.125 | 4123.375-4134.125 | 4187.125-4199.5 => -0.019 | 13.2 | 13.6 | 13.6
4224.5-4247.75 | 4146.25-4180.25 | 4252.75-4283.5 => 0.029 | 13.6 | 13.1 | 13.4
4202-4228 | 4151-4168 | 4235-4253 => 0.028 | 14.1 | 13.4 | 13.5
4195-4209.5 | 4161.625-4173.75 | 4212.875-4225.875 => 0.037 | 13.8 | 13.2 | 13.5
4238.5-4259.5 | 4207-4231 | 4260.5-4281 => -0.005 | 13.5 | 13.6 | 13.5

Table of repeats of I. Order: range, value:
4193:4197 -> 13.9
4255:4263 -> 13.7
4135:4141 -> 14.6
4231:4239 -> 13.5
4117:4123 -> 13.6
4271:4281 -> 13.3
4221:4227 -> 11.3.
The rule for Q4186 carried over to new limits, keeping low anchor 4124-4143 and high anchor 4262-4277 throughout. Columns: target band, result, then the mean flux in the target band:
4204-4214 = -0.3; 13.8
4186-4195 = -0.4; 14.1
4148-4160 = 0.0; 13.5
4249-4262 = -0.3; 13.7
